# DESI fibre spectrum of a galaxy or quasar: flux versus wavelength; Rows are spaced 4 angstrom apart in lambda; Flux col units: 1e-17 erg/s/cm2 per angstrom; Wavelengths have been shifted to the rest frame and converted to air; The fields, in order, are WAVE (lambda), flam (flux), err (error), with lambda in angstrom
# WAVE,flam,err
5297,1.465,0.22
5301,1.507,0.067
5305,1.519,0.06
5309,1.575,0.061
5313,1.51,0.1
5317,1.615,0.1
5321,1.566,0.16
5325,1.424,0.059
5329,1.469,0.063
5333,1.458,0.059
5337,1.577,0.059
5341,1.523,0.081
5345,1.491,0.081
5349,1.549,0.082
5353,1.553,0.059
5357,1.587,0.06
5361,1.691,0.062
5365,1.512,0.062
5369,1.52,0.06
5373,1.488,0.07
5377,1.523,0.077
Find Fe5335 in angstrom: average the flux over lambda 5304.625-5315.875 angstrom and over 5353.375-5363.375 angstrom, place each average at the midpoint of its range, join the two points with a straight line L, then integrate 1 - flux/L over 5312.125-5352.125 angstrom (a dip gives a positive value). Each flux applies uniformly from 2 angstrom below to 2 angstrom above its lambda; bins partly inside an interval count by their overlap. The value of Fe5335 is 1.5 angstrom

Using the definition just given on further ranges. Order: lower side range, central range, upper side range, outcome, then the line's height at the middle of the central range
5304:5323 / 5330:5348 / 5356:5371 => 0.6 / 1.57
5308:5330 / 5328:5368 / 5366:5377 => -0.7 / 1.52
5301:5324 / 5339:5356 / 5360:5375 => 0.1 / 1.54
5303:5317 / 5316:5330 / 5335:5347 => 0.2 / 1.54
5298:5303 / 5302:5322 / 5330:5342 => -0.7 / 1.5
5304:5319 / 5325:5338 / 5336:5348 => 0.5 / 1.54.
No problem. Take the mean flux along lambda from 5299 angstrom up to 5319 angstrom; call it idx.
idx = 1.55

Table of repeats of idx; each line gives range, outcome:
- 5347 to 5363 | 1.59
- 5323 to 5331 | 1.45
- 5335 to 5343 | 1.55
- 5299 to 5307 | 1.51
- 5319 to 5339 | 1.5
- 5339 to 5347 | 1.51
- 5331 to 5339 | 1.52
